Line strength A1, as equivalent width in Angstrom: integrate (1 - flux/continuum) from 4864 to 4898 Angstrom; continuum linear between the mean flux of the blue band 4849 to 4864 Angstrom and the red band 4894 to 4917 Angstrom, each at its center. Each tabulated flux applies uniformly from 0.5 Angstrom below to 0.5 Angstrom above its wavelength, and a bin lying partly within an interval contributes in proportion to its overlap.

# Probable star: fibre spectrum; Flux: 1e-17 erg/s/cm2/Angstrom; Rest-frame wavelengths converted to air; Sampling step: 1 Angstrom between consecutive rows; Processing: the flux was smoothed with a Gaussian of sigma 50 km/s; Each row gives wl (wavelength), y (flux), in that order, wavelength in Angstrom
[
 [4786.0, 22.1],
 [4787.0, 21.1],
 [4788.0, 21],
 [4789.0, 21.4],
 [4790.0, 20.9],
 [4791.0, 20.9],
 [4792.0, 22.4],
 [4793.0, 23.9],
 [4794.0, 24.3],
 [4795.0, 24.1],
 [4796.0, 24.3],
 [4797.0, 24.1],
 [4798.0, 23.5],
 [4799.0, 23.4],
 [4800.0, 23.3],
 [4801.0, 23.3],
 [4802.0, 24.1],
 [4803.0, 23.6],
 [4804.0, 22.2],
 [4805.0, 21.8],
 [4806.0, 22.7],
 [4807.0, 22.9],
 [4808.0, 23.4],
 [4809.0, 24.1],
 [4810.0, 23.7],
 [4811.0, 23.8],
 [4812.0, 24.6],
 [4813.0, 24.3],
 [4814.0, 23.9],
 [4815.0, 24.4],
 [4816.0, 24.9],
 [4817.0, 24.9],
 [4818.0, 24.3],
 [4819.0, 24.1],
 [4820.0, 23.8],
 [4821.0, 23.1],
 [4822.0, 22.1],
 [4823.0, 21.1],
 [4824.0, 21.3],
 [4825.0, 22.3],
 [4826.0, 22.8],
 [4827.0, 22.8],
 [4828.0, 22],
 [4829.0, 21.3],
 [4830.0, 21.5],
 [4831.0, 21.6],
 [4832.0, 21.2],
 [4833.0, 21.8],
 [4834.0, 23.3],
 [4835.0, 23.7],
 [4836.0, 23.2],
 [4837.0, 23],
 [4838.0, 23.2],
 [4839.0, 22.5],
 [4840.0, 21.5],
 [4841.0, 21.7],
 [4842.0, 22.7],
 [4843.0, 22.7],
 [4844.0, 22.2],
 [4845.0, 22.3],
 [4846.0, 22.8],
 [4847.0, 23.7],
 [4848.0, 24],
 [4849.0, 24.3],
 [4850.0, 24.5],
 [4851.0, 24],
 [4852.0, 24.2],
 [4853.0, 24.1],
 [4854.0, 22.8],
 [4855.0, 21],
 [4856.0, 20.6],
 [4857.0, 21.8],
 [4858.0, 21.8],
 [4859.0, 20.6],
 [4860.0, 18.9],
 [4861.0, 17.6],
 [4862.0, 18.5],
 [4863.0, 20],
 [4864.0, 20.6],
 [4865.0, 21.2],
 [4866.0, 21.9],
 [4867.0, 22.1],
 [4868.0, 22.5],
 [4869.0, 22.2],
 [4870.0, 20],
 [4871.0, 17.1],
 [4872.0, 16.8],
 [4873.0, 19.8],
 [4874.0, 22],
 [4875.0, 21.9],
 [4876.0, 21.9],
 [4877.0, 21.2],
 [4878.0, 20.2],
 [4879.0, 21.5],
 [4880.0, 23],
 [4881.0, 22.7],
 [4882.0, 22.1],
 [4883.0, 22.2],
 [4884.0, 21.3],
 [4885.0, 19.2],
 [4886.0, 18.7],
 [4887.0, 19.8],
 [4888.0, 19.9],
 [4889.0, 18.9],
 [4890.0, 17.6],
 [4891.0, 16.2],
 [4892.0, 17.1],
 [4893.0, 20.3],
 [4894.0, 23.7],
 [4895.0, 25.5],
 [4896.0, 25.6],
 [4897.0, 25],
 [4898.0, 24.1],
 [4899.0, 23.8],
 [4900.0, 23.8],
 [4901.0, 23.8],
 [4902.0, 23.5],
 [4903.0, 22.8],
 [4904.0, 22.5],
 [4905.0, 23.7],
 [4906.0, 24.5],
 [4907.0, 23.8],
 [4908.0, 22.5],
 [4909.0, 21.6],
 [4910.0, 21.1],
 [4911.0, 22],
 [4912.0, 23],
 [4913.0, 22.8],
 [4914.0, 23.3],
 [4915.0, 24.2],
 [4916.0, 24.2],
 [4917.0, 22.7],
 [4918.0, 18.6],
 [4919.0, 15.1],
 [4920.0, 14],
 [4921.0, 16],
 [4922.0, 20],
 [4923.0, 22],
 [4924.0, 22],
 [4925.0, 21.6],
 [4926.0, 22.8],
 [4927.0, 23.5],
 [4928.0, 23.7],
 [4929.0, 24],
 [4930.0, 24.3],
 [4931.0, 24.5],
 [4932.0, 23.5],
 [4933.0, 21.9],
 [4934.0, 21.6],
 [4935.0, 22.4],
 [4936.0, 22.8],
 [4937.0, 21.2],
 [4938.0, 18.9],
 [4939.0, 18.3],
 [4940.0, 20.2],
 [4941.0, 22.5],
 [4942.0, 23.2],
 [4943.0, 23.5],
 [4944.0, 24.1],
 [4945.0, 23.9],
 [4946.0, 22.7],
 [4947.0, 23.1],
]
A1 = 2.3 Angstrom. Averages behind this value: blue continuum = 21.5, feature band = 21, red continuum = 23.5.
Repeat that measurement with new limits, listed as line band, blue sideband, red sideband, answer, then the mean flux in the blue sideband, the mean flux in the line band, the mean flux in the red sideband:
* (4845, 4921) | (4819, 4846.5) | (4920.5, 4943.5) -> 2.1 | 22.4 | 21.5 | 21.9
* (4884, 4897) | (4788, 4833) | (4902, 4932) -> 1.1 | 23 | 20.4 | 22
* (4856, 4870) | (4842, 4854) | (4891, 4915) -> 1.6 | 23.5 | 20.7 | 22.9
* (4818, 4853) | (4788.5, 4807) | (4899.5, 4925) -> -0.3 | 23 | 22.8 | 21.7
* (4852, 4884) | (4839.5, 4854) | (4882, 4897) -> 1.3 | 23.2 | 21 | 20.6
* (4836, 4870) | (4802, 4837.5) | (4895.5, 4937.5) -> 1.2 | 23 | 22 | 22.4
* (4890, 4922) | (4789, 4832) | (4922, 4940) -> 0.7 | 23.1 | 21.9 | 22.2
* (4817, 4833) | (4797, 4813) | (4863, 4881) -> 0.2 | 23.4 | 22.4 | 21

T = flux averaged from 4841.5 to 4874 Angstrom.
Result 21.5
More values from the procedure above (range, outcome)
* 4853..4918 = 21.5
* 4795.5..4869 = 22.7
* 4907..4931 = 21.6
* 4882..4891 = 19.6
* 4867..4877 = 20.6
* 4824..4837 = 22.3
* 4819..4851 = 22.6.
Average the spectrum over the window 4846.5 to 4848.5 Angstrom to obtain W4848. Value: 23.9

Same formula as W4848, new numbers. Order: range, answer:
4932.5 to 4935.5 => 22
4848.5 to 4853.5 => 24.2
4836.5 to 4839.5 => 22.9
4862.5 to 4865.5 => 20.6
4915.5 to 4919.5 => 20.1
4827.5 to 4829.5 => 21.6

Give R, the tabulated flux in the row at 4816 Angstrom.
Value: 24.9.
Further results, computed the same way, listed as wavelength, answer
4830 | 21.5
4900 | 23.8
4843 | 22.7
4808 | 23.4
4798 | 23.5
